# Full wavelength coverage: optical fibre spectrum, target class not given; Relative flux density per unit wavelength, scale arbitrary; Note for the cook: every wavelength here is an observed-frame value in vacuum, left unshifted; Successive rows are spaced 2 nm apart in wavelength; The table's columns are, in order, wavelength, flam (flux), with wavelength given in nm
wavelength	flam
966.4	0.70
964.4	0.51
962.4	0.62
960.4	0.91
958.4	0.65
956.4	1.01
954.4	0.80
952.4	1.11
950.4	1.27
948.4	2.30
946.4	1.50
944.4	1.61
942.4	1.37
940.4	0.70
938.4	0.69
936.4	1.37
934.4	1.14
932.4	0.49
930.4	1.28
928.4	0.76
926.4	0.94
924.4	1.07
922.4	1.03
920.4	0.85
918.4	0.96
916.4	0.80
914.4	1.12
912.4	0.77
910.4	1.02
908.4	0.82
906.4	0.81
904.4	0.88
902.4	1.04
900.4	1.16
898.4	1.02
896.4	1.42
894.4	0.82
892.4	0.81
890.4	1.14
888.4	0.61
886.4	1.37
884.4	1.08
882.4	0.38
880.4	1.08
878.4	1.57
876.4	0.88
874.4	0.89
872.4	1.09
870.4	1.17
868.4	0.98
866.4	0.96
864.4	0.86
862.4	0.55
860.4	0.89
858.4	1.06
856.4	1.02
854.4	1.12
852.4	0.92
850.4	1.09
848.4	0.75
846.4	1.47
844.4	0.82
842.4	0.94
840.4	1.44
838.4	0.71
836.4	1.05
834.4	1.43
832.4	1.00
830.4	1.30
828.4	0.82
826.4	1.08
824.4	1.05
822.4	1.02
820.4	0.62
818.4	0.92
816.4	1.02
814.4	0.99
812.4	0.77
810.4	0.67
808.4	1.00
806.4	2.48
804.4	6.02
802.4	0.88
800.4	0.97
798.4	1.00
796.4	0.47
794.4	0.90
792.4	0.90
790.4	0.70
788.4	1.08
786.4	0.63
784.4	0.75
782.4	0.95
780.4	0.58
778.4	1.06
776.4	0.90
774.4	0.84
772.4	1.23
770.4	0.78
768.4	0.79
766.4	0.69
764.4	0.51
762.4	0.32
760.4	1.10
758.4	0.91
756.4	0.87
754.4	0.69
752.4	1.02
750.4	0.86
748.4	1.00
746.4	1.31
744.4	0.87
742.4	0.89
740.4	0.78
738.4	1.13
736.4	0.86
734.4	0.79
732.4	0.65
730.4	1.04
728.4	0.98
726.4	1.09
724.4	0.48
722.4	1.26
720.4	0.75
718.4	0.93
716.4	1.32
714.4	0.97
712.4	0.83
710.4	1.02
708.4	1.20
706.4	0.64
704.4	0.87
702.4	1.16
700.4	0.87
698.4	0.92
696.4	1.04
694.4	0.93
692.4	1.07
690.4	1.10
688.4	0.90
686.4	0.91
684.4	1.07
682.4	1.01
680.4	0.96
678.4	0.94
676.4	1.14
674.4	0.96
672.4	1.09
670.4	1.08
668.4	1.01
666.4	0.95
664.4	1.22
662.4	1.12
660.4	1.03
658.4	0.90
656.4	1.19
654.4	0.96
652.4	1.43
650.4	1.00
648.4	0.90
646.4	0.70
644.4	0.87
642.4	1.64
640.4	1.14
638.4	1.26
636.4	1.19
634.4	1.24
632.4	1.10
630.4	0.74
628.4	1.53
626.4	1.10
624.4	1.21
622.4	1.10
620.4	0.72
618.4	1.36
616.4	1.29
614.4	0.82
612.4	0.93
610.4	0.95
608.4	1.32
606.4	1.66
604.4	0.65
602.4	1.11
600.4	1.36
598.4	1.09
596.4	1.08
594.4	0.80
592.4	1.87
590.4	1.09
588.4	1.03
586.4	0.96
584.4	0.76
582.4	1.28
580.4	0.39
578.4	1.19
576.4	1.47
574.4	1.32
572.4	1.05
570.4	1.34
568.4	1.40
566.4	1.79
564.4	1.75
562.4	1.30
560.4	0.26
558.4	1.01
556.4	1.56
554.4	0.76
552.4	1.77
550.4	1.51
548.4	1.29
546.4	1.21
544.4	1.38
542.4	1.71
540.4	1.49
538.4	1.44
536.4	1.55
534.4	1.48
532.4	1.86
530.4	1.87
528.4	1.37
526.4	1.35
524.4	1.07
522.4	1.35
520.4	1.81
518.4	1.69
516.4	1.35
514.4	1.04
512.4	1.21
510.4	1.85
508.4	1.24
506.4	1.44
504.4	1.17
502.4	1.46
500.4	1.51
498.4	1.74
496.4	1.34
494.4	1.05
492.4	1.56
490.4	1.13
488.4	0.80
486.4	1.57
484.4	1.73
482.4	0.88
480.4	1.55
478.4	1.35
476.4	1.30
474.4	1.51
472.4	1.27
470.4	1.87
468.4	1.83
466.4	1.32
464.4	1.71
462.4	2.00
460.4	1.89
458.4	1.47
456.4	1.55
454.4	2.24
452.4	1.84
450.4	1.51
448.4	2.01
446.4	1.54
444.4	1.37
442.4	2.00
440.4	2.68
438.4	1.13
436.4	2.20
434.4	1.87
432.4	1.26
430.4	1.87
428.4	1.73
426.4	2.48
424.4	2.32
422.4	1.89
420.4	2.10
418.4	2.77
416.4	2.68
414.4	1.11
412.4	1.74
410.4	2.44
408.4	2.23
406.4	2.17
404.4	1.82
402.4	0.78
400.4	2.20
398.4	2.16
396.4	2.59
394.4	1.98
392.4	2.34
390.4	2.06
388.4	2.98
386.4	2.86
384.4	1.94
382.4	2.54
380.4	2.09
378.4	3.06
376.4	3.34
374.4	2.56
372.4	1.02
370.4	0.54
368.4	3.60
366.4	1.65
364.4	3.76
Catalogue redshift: 1.16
